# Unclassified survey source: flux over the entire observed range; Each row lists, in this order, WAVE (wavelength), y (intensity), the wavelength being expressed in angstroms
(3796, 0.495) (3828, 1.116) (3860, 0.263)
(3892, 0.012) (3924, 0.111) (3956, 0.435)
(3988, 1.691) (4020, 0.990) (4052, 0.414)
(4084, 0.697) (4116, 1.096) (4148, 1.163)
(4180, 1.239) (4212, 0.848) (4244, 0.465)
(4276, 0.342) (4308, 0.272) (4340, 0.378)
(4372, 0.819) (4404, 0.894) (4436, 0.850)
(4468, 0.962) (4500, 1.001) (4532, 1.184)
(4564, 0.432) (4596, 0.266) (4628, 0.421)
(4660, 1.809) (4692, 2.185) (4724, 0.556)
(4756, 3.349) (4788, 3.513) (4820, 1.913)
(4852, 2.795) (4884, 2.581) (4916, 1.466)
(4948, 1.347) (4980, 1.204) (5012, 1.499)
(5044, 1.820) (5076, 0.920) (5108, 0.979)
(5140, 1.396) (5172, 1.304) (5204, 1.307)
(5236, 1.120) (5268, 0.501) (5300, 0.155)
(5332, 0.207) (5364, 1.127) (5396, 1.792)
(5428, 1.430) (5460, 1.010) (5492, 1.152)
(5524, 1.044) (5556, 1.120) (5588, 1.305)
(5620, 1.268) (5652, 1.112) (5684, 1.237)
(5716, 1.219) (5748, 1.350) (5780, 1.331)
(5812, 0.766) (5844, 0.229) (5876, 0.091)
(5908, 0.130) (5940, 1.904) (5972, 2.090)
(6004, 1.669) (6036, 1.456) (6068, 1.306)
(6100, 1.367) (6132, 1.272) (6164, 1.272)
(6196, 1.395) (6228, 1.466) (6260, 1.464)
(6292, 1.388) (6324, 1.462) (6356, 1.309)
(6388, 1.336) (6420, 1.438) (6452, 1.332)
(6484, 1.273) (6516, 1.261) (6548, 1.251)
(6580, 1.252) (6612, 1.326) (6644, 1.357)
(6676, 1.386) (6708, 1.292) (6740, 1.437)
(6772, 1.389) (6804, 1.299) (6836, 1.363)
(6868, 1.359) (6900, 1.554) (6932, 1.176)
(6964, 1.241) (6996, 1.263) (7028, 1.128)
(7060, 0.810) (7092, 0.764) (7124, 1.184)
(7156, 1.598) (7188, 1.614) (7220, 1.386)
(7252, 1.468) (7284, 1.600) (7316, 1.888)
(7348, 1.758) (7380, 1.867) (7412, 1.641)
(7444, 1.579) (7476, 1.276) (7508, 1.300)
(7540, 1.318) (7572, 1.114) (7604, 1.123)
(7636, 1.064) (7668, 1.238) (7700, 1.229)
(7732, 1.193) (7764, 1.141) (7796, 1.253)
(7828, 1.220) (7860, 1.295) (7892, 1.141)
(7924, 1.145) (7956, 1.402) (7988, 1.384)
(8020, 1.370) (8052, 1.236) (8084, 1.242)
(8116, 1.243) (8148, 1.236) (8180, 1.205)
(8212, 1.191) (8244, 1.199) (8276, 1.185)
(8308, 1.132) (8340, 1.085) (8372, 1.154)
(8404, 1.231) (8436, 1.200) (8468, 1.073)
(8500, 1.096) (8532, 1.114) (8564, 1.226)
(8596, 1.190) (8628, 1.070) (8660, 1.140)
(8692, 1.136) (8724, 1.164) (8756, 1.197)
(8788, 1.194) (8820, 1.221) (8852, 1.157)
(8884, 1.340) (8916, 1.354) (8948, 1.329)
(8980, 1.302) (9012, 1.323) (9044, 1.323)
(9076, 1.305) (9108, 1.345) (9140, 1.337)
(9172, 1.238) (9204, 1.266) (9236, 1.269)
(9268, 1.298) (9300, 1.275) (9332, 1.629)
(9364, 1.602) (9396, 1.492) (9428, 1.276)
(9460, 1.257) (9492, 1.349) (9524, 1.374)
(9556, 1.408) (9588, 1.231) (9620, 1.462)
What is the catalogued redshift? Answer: 0.216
